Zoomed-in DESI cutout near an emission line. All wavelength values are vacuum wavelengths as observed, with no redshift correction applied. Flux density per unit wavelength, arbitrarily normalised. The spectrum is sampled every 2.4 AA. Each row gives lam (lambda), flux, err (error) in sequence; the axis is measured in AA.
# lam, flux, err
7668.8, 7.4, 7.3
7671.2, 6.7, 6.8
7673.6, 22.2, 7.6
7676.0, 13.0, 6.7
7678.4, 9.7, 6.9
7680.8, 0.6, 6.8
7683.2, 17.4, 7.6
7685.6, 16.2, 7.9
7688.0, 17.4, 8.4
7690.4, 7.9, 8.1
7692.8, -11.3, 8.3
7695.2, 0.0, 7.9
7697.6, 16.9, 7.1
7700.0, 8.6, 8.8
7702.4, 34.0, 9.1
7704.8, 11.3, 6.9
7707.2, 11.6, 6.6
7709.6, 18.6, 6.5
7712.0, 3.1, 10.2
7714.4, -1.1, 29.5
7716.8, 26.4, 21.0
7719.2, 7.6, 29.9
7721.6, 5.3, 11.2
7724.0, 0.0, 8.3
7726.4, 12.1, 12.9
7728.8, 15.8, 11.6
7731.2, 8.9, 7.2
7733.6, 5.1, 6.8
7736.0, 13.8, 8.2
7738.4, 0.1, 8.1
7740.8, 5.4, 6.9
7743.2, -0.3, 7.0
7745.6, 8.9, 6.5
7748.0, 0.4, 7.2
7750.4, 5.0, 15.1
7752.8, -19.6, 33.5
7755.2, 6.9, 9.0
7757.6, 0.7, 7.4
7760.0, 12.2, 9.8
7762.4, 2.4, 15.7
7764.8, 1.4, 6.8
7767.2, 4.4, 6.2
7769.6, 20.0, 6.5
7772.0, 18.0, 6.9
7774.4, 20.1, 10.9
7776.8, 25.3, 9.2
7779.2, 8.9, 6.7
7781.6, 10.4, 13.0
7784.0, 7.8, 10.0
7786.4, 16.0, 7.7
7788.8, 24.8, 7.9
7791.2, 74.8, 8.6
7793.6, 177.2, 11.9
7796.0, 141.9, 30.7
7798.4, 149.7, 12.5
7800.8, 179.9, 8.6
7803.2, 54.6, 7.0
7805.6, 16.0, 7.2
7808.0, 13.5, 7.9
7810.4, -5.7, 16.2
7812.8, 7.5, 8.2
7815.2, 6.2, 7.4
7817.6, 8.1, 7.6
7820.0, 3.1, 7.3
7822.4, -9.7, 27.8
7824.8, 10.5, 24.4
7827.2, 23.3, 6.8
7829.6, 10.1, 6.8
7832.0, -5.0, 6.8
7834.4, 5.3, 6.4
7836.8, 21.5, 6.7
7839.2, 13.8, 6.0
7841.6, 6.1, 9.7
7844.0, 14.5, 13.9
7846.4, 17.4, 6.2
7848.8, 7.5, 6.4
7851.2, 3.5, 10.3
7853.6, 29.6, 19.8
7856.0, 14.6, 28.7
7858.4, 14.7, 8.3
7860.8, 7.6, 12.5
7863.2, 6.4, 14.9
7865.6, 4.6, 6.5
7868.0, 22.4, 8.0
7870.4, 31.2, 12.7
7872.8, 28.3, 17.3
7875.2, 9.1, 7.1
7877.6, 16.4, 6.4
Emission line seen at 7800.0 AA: [O II] 3727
